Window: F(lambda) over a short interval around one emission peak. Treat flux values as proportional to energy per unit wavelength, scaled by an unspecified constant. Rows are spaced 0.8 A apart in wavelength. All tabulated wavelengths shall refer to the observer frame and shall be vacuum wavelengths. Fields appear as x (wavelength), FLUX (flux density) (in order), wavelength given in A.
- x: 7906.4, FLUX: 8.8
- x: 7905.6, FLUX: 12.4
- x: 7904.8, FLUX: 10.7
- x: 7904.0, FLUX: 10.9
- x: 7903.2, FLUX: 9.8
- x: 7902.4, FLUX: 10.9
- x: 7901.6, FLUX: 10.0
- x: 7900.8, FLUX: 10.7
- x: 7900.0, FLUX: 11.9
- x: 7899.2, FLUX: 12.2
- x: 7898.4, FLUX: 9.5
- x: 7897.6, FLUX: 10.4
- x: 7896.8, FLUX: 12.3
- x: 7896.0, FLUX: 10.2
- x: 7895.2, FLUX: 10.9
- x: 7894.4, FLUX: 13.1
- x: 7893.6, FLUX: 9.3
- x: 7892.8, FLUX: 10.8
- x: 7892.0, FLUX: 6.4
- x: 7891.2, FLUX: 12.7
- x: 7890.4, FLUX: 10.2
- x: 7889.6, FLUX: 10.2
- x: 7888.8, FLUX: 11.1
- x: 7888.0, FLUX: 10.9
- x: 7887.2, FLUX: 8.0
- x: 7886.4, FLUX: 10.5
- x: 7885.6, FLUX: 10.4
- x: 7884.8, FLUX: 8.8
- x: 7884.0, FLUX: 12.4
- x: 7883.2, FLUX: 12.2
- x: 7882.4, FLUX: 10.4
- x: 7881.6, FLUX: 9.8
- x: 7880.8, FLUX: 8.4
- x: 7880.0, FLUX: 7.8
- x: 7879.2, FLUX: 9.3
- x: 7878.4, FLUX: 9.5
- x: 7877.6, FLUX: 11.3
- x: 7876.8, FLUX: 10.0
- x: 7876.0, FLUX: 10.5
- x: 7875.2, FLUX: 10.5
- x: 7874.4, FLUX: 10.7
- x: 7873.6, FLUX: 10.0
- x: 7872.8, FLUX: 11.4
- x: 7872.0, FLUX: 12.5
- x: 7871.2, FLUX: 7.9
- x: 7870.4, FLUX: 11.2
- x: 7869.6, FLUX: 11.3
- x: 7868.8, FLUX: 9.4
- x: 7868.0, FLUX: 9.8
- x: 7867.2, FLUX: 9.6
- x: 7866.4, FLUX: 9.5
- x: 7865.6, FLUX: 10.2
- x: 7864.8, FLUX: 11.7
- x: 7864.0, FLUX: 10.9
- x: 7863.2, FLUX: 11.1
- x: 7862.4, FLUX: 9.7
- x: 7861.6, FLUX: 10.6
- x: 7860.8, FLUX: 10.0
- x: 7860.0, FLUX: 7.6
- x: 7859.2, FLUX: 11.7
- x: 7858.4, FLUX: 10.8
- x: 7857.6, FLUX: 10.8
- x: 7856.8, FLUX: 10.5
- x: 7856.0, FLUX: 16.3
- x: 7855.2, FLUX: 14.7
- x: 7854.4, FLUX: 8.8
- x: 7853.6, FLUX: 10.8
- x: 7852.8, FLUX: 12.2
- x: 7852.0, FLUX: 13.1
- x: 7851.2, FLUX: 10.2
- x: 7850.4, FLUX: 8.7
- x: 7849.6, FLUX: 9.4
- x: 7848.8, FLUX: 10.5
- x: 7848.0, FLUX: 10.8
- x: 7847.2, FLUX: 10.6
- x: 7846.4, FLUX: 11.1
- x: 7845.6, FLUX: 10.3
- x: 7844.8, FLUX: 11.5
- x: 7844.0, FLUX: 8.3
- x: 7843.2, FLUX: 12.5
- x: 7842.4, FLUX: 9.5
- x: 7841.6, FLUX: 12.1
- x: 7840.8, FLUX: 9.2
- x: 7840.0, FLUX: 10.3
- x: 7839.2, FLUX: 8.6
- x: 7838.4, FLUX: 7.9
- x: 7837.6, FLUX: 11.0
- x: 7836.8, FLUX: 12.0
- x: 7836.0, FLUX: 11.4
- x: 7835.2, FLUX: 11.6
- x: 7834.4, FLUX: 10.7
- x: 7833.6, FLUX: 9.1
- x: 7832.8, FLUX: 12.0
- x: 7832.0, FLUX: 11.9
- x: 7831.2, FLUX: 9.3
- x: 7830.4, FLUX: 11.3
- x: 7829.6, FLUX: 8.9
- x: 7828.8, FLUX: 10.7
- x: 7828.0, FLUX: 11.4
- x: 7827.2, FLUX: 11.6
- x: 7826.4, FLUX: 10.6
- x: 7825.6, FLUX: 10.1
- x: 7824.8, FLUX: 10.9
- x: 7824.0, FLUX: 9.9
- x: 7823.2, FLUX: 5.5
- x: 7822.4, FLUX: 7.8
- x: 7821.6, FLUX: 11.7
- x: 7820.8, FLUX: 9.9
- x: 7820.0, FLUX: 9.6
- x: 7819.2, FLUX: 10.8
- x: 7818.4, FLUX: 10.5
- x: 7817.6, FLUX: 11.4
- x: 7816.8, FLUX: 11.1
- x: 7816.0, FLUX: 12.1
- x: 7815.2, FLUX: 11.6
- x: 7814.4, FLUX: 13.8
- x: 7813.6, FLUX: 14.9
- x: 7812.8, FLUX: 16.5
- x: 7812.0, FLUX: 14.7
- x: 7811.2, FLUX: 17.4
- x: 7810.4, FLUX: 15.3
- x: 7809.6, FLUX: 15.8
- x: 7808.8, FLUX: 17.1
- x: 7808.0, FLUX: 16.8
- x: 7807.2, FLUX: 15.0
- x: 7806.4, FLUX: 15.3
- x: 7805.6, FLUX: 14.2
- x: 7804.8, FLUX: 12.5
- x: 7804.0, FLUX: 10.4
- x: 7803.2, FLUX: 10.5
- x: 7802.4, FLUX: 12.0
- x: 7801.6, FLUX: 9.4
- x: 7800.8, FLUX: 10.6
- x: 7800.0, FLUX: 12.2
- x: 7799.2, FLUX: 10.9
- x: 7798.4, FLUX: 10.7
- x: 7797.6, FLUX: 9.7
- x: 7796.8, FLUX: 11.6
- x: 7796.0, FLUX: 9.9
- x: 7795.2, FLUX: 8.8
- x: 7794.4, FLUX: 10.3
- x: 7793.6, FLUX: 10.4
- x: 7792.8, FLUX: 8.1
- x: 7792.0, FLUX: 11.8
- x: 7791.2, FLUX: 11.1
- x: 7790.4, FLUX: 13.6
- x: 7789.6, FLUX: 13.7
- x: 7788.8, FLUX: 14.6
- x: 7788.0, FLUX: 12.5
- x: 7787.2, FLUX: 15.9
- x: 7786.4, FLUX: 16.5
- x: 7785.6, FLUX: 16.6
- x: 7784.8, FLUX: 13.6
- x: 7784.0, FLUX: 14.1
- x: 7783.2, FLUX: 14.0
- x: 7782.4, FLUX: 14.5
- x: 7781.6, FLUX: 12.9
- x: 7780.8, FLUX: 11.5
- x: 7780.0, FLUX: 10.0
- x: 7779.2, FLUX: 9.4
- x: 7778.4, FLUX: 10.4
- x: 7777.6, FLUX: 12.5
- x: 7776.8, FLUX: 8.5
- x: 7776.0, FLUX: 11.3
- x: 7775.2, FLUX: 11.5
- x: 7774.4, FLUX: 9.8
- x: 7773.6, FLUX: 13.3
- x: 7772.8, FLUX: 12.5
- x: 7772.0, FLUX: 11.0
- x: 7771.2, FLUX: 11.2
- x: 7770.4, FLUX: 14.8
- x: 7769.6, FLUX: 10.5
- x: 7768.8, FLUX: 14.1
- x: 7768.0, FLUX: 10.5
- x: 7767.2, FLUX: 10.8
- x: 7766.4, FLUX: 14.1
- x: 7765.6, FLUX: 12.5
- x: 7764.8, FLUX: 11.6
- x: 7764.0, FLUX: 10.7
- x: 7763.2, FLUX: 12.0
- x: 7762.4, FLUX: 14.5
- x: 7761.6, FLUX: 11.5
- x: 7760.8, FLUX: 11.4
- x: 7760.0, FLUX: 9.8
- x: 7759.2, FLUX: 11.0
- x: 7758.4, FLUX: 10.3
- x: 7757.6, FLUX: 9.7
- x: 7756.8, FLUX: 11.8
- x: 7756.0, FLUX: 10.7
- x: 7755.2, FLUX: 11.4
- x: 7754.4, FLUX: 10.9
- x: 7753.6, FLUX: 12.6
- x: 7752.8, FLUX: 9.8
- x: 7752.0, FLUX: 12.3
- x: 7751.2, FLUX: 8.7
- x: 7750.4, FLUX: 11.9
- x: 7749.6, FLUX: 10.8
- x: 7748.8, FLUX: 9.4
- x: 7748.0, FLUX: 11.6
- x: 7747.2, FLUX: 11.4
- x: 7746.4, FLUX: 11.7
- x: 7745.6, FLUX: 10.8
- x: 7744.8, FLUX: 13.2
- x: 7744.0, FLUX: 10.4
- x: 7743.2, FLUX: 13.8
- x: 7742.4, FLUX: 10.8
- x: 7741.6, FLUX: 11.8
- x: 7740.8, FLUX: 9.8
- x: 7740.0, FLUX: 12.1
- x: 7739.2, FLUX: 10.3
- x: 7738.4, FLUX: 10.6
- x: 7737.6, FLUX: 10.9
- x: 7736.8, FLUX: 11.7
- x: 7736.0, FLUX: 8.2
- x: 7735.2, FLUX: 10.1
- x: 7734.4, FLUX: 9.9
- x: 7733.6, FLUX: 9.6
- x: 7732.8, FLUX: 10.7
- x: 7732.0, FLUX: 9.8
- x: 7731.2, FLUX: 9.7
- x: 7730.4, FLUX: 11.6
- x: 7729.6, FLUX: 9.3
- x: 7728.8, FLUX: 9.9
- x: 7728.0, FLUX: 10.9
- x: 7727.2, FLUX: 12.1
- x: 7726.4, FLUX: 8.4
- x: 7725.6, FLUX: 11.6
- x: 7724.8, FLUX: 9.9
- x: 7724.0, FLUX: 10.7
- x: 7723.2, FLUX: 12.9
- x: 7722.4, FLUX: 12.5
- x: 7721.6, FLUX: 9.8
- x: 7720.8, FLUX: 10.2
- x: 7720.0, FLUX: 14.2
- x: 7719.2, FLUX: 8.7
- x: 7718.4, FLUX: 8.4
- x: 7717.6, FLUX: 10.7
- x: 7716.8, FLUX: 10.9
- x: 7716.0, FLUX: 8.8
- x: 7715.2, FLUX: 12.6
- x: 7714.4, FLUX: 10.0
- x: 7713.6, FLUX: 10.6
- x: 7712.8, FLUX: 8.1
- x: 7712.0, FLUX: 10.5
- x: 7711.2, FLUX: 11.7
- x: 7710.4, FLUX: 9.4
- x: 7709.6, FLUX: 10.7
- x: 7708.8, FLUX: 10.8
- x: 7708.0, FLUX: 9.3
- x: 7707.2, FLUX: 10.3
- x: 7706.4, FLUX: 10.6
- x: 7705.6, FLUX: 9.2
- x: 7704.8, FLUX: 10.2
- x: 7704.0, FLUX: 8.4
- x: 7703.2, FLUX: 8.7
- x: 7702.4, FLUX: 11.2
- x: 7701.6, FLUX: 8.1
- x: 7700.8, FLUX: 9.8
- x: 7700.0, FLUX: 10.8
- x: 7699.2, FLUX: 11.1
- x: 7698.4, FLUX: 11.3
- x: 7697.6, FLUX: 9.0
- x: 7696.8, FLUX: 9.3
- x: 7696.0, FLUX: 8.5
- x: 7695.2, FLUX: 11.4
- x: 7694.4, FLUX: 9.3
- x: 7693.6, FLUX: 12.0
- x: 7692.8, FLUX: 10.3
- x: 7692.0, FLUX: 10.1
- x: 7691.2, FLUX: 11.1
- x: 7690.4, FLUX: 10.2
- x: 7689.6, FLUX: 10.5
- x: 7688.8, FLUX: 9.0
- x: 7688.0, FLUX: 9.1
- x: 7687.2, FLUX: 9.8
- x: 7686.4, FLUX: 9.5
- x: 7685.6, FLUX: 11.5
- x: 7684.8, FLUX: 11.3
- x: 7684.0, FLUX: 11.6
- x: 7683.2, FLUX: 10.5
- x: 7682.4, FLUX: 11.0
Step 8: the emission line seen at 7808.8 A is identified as [N II]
